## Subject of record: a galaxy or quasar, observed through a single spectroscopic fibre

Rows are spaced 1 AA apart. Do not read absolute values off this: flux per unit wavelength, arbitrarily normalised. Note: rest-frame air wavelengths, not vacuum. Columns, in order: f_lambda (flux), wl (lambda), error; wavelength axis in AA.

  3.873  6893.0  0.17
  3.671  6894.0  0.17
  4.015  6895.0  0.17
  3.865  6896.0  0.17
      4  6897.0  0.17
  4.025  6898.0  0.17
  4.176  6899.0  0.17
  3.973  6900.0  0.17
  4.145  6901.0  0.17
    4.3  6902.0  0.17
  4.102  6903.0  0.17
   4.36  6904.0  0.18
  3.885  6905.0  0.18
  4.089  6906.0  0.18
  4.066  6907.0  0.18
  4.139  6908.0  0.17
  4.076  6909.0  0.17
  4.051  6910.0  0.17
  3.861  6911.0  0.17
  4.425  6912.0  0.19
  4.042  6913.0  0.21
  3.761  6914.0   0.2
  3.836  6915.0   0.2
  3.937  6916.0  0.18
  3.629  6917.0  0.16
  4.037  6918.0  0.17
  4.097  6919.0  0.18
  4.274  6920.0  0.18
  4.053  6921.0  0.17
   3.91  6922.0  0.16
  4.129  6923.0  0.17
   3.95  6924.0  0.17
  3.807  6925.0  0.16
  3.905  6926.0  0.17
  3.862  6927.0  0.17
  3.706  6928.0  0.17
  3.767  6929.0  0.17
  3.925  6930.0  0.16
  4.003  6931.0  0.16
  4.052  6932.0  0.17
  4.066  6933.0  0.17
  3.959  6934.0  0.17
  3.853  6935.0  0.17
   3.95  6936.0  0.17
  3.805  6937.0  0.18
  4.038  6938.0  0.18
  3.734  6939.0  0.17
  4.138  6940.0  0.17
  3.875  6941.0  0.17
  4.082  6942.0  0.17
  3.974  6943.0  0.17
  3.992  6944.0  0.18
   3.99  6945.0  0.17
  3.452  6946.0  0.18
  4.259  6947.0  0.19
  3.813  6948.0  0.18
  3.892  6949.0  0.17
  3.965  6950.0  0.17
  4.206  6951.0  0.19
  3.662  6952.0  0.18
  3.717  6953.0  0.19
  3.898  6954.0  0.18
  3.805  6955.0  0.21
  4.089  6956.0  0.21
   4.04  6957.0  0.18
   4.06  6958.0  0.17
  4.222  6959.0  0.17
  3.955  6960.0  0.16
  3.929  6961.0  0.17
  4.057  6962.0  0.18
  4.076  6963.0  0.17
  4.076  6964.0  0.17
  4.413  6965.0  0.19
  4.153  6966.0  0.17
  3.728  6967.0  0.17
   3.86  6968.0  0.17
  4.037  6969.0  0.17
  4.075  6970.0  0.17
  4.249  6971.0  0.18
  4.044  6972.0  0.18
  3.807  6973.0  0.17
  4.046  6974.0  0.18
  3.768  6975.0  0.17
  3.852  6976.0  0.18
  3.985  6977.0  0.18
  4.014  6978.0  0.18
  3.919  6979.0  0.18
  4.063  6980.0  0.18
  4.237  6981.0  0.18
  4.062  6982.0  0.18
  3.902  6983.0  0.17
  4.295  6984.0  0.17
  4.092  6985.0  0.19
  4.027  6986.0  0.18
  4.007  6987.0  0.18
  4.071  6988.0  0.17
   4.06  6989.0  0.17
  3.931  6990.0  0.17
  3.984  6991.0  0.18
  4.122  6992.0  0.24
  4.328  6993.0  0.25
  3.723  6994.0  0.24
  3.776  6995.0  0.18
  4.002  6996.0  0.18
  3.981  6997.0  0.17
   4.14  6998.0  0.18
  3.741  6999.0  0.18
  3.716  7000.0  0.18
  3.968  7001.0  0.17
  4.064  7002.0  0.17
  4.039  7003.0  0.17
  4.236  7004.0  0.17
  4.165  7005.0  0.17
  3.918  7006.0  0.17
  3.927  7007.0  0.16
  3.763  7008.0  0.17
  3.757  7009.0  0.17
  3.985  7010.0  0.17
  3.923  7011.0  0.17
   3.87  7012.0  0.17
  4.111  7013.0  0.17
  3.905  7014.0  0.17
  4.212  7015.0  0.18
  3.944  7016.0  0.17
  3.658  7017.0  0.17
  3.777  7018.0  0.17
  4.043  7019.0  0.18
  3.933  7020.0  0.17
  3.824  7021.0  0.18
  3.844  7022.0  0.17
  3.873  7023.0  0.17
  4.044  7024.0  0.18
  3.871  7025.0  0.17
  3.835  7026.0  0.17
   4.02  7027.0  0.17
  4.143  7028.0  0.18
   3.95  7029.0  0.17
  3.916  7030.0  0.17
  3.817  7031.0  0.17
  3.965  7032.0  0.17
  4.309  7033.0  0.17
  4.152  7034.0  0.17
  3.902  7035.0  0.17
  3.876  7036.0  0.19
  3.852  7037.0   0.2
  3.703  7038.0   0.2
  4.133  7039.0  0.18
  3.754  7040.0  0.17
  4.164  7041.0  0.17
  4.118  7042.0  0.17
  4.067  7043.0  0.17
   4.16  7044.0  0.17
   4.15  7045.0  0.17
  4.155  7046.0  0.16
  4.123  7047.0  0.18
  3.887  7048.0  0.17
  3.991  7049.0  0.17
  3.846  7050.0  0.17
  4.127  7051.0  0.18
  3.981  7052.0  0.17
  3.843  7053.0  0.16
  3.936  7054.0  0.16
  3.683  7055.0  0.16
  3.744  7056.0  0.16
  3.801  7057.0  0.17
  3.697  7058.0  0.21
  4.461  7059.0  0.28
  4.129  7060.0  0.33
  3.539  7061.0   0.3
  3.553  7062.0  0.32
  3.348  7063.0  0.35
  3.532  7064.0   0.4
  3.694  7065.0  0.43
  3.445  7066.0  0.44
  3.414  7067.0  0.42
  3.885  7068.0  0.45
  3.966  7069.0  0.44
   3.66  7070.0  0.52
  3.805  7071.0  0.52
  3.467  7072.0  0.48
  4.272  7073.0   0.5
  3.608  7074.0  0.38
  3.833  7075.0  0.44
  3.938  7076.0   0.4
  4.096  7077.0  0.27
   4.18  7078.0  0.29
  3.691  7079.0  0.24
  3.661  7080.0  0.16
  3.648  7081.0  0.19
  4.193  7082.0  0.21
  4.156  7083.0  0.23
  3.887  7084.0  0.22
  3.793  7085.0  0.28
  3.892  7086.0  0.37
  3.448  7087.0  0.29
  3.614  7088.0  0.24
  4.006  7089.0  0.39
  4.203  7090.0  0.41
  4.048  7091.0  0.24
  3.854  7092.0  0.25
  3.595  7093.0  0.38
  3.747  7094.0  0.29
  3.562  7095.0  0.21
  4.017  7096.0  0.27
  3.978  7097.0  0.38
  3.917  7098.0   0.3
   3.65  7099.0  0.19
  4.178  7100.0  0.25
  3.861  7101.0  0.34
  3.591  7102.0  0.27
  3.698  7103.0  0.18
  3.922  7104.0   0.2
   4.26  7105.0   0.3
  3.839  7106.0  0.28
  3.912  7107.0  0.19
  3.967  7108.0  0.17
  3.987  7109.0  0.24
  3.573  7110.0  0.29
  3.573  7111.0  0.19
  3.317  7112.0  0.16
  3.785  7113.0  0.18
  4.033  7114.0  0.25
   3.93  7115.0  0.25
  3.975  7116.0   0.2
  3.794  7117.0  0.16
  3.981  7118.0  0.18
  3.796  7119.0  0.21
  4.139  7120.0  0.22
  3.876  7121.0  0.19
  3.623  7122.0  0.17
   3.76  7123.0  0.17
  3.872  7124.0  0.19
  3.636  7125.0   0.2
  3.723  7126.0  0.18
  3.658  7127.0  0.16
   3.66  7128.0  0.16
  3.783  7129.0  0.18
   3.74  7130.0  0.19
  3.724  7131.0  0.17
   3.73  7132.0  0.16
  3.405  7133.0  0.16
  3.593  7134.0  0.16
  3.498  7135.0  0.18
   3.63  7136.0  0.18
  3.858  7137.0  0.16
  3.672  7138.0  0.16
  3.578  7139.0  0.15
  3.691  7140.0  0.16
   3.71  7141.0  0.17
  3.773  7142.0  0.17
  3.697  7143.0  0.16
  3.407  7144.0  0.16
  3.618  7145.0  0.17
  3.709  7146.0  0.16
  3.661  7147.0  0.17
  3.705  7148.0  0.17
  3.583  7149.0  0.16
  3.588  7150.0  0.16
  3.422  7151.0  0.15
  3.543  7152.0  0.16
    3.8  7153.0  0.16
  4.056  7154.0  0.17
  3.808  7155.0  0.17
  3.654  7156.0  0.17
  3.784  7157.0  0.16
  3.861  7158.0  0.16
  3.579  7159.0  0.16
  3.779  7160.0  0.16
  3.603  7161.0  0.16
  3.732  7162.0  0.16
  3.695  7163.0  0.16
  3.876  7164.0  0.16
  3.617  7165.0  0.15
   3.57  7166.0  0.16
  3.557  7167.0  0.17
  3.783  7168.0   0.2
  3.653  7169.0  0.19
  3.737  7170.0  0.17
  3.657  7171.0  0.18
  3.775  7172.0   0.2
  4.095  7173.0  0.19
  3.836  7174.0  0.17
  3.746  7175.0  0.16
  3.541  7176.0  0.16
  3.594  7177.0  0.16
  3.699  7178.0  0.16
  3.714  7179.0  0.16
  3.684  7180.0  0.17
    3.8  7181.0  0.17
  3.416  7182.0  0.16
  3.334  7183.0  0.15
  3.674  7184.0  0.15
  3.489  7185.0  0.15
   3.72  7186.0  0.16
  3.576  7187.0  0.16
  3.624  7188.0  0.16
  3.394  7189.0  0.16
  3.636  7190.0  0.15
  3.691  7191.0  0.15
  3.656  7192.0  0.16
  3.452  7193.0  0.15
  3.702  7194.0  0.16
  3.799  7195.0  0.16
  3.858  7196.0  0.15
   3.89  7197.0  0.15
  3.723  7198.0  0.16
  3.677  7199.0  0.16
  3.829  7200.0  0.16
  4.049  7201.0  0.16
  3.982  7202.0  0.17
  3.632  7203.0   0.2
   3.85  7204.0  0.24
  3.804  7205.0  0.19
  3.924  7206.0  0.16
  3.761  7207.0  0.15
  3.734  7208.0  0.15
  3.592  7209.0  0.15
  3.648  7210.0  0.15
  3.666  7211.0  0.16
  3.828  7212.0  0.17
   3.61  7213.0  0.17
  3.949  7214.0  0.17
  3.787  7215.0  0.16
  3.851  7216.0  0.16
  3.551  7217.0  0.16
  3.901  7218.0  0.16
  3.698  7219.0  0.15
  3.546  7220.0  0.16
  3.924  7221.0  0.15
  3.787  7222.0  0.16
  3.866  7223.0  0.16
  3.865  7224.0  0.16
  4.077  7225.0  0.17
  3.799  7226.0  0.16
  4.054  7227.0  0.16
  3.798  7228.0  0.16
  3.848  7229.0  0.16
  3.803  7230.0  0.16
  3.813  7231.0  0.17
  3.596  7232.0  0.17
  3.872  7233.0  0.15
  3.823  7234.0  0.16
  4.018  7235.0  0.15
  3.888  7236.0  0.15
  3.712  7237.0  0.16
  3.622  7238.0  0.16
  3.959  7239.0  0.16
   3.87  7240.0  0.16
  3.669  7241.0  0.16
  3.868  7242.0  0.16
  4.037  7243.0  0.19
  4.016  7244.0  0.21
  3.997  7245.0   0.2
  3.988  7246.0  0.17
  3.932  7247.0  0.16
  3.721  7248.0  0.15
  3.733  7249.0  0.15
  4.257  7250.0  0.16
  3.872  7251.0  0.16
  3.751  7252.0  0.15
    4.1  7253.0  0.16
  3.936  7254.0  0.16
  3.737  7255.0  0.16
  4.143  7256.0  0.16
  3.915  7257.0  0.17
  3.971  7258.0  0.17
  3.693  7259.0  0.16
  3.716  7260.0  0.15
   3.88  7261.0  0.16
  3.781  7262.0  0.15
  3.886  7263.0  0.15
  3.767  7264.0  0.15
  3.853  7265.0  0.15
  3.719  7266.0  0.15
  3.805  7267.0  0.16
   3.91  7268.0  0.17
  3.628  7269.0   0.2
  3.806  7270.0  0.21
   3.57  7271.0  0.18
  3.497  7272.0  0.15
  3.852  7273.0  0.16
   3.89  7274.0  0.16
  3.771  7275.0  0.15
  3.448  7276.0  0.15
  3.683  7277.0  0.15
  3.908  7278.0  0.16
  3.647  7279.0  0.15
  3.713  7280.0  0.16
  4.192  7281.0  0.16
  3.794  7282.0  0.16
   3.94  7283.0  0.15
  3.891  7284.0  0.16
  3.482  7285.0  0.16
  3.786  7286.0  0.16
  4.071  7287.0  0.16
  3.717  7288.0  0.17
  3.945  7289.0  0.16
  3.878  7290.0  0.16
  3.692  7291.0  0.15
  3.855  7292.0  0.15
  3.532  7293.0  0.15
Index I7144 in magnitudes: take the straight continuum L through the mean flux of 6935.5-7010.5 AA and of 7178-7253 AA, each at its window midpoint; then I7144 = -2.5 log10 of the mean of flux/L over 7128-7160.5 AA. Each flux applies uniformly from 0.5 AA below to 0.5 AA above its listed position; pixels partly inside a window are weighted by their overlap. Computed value 0.05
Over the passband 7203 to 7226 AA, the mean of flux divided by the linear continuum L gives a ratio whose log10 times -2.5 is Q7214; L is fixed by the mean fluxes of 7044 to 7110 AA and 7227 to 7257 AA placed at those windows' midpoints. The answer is 0.03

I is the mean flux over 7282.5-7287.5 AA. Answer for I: 3.83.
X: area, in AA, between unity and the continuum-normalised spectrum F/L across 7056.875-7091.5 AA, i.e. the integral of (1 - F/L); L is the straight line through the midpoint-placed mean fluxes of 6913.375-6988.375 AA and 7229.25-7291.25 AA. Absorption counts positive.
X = 0.9 AA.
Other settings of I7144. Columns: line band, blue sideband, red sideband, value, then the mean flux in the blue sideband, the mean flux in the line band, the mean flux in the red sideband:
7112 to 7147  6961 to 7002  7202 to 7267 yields 0.05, 4.01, 3.73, 3.83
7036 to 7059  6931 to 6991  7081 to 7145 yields -0.02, 3.99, 3.96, 3.79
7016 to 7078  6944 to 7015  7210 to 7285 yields 0.01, 3.99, 3.89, 3.82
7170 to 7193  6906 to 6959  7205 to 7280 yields 0.06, 3.96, 3.65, 3.82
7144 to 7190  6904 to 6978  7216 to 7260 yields 0.06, 3.97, 3.67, 3.86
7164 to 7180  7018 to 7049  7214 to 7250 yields 0.05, 3.98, 3.71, 3.84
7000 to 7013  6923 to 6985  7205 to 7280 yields -0.01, 3.97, 3.96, 3.82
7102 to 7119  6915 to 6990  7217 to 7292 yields 0.02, 3.98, 3.84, 3.83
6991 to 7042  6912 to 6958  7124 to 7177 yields -0.03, 3.94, 3.96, 3.69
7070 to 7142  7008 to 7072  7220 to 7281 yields 0.02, 3.9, 3.81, 3.83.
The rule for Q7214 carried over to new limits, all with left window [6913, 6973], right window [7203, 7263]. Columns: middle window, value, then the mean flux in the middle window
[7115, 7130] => 0.022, 3.81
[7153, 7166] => 0.034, 3.75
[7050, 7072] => 0.040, 3.77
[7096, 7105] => 0.003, 3.88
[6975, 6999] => -0.019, 4.01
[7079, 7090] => 0.017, 3.84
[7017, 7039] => -0.002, 3.93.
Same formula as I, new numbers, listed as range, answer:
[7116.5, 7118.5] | 3.89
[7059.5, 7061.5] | 3.83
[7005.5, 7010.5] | 3.87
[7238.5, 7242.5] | 3.84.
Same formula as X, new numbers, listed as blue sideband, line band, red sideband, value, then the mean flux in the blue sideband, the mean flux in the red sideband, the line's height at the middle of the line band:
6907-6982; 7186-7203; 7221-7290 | 0.65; 3.98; 3.84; 3.87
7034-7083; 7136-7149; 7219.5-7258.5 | 0.70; 3.87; 3.88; 3.88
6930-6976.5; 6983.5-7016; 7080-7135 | -0.58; 3.97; 3.81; 3.92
